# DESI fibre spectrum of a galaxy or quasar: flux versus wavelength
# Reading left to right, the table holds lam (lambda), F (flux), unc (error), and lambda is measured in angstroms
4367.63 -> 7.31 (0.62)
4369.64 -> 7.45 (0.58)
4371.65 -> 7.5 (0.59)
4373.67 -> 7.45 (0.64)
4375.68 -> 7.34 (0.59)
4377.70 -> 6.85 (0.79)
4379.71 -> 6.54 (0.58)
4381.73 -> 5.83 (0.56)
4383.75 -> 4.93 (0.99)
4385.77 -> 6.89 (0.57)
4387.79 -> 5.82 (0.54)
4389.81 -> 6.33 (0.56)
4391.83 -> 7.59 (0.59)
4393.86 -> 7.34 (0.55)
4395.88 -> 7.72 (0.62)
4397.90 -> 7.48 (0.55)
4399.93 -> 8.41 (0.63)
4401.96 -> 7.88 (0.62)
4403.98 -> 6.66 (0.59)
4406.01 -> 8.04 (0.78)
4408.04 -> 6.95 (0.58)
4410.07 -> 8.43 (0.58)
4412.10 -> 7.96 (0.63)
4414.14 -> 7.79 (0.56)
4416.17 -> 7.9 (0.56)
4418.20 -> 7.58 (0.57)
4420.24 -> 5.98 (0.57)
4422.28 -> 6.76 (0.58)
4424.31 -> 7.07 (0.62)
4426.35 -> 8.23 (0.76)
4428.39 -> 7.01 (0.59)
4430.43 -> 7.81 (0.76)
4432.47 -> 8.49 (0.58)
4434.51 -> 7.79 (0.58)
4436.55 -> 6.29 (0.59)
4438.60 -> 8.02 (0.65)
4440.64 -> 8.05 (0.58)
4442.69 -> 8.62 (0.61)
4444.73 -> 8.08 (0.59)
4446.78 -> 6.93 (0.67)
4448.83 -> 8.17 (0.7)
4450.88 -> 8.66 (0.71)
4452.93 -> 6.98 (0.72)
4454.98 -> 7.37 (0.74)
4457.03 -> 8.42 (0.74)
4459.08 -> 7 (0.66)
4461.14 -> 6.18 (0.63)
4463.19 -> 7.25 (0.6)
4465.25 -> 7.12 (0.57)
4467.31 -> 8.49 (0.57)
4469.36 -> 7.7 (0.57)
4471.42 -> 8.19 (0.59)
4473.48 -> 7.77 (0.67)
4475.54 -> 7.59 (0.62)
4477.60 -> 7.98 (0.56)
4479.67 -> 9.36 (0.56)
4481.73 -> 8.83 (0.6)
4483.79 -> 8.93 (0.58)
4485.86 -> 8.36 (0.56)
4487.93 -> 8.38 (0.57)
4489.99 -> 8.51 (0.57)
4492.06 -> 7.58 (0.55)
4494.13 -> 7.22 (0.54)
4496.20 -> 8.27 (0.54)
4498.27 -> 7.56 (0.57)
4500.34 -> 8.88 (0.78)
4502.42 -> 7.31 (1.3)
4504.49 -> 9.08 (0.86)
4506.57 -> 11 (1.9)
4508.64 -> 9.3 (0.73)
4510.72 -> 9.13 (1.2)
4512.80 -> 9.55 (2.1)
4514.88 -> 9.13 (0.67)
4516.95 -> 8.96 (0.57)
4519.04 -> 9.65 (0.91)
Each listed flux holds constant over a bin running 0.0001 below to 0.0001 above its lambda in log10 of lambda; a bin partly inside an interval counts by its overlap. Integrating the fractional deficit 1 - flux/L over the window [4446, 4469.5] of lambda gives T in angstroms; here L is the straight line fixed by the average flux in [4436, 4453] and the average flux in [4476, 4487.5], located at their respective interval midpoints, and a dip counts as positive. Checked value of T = 1.71 angstroms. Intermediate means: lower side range 7.84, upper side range 8.62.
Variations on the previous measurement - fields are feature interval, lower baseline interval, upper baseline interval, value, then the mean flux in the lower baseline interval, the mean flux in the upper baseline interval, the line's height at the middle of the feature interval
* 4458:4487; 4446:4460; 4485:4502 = -0.2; 7.67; 8.06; 7.86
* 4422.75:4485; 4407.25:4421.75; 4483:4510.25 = 1.3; 7.49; 8.5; 7.97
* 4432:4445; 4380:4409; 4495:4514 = -0.2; 6.98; 8.88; 7.74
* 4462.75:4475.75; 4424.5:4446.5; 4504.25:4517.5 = 1.2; 7.78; 9.49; 8.55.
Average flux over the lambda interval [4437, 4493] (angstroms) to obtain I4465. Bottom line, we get 7.93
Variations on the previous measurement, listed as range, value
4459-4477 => 7.51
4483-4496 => 8.15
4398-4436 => 7.58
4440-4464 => 7.64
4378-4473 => 7.41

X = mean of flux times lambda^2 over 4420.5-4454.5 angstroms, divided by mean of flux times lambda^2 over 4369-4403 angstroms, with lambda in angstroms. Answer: 1.11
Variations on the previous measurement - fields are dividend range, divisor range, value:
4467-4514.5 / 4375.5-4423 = 1.24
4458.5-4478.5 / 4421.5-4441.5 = 1.01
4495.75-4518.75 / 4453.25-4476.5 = 1.21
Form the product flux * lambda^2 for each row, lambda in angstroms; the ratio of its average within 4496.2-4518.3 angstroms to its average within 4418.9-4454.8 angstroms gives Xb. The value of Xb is 1.22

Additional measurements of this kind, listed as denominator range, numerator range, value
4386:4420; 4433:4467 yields 1.04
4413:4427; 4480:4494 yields 1.18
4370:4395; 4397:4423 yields 1.13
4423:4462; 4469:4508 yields 1.12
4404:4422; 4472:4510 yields 1.17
